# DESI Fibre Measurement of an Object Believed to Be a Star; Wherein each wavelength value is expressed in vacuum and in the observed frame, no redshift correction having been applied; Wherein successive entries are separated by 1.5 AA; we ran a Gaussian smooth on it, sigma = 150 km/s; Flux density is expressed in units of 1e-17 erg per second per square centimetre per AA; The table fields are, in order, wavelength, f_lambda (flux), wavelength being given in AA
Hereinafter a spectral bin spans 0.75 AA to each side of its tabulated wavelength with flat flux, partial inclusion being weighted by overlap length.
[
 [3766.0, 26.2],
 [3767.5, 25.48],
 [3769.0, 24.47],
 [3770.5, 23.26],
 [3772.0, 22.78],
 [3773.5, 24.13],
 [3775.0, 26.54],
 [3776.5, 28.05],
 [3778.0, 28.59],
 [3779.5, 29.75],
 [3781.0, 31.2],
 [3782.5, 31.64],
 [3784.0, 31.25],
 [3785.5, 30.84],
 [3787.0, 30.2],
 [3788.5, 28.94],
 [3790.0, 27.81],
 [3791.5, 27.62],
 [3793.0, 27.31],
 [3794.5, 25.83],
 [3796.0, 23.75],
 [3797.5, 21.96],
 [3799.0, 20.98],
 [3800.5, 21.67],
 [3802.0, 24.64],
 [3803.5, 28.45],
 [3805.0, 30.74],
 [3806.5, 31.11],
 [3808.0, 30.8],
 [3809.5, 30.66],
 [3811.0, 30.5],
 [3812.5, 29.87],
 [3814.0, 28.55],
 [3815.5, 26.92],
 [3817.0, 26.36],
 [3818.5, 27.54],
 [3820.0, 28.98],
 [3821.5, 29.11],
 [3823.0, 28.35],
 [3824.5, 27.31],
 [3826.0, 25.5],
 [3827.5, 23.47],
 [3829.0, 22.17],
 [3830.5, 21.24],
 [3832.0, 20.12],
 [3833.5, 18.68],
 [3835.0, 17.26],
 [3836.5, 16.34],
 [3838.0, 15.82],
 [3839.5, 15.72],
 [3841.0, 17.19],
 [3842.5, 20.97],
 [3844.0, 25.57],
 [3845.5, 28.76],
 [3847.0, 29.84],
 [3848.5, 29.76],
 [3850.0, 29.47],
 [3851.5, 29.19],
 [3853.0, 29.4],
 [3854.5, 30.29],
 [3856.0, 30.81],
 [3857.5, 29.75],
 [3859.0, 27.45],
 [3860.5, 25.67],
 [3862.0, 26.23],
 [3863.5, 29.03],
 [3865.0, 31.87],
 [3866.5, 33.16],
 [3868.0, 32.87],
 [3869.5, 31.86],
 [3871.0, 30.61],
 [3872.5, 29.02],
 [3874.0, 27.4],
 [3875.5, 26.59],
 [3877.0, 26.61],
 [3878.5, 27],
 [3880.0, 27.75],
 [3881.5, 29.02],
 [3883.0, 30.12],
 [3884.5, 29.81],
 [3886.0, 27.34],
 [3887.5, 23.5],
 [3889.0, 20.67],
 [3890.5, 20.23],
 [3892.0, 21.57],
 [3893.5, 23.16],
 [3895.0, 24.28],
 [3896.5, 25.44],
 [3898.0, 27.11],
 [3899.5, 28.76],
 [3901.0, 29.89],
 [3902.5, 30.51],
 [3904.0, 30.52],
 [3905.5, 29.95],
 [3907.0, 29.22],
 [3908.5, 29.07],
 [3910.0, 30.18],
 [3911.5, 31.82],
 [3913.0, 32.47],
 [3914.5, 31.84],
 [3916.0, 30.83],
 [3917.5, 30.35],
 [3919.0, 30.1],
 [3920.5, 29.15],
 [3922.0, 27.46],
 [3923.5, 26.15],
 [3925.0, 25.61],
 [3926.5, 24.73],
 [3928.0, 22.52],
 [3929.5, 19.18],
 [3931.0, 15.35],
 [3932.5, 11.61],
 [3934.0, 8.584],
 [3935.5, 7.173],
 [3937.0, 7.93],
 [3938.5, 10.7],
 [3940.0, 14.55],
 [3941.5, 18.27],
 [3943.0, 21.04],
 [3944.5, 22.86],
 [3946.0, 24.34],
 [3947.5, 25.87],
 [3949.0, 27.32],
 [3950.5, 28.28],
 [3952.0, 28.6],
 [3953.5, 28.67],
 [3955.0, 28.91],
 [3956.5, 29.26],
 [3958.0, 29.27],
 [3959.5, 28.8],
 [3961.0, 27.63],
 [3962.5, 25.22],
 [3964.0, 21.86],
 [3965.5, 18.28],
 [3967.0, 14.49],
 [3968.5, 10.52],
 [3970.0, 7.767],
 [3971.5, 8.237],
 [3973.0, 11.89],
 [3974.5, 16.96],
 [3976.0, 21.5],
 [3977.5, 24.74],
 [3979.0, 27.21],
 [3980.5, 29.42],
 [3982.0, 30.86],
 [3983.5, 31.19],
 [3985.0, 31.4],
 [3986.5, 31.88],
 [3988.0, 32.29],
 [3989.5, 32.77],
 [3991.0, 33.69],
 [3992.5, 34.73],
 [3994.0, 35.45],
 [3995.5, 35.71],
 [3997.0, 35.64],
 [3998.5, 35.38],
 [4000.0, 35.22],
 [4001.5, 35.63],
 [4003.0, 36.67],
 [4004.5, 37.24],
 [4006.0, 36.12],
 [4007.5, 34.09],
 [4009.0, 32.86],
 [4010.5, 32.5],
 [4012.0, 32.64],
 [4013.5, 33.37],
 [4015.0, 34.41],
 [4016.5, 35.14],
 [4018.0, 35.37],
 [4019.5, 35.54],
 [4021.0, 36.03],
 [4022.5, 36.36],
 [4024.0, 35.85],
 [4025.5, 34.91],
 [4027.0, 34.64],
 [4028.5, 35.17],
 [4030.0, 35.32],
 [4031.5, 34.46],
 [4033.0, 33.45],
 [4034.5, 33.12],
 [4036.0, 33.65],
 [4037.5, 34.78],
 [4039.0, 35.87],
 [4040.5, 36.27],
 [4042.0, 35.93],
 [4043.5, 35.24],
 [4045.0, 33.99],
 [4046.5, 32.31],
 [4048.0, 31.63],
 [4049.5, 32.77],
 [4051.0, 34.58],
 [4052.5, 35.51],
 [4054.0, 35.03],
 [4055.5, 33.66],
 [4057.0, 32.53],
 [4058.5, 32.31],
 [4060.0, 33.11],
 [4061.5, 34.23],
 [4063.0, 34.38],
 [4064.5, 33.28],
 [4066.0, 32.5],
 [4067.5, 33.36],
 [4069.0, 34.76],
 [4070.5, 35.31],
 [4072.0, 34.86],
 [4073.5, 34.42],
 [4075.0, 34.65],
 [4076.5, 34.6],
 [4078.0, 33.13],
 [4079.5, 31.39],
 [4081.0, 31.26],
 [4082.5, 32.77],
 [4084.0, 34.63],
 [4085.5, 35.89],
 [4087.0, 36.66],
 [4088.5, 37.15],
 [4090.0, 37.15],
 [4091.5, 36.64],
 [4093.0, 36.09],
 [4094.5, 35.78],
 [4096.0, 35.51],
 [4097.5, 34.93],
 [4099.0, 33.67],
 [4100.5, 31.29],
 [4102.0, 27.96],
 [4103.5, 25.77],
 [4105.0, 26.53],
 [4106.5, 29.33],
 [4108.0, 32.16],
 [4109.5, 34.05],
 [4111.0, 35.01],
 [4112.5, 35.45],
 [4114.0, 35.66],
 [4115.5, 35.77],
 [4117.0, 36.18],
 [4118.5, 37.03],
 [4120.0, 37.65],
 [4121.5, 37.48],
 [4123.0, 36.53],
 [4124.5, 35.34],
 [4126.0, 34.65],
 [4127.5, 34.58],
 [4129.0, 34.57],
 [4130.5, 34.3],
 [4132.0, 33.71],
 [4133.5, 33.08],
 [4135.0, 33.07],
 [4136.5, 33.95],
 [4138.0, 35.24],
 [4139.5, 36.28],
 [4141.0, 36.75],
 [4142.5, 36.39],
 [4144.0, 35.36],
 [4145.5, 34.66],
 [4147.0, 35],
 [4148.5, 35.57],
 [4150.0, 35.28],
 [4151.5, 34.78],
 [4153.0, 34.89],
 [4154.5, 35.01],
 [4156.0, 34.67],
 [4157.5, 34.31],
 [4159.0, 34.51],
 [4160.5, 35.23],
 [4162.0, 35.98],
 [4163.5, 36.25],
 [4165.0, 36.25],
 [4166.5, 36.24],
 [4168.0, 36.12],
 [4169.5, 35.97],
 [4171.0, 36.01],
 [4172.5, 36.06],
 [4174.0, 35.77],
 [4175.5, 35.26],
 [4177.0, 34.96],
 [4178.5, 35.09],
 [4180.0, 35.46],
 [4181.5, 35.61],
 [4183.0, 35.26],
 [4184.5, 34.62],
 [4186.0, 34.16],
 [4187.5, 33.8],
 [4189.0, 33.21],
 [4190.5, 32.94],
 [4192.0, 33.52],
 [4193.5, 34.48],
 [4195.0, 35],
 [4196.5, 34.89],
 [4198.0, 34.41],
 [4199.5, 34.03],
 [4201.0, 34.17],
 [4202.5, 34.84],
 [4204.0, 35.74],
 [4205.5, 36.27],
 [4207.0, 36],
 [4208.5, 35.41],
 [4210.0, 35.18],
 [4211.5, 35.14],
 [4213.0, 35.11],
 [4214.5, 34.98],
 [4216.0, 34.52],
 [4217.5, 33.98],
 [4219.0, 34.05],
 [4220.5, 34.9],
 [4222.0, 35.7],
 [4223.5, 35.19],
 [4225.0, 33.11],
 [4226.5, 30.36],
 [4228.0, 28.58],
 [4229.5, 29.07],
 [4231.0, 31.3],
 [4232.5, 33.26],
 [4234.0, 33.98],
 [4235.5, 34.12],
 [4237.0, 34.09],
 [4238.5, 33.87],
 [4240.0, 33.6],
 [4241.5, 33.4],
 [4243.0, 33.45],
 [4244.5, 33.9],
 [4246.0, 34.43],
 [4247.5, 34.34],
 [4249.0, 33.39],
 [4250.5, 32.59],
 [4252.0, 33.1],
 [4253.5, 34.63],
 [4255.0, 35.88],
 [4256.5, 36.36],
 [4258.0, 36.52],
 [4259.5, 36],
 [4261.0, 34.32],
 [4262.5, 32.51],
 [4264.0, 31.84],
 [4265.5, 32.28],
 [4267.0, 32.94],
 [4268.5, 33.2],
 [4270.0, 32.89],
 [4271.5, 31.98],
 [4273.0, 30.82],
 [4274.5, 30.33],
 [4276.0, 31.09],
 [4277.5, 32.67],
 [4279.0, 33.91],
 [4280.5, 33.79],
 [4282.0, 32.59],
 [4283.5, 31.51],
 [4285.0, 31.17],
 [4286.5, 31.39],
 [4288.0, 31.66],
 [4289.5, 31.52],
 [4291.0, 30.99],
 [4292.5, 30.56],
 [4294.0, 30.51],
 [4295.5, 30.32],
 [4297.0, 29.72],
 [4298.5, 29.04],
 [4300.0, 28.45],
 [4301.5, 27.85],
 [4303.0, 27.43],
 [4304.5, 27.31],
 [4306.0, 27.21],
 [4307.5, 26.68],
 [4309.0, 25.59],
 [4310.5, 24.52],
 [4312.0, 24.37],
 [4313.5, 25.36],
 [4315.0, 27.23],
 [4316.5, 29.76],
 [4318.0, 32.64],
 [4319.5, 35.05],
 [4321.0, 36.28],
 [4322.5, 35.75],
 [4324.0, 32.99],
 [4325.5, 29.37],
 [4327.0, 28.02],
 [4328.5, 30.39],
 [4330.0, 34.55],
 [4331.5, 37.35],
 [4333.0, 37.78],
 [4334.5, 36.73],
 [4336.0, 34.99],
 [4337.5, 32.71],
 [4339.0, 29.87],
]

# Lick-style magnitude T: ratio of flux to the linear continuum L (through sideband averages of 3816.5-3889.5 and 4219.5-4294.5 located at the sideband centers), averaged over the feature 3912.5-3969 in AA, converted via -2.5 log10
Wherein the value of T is 0.213 mag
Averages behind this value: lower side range 26.3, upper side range 32.9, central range 22.8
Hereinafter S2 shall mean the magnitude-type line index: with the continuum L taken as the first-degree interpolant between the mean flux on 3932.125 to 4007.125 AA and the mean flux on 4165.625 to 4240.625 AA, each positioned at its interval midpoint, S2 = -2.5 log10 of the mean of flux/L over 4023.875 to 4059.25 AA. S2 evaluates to -0.22 mag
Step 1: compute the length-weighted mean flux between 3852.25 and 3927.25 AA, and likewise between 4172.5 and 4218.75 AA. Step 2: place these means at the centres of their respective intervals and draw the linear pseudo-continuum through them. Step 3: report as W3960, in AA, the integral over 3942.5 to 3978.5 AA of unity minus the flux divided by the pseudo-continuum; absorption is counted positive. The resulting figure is 9.1 AA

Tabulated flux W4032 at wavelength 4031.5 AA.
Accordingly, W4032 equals 34.46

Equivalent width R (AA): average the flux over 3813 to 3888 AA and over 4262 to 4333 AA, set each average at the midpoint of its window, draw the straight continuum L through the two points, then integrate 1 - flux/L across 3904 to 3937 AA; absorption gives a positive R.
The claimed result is 3.0 AA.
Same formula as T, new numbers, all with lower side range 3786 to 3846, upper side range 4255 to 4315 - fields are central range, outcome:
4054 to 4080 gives -0.20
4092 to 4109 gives -0.12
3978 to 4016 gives -0.22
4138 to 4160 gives -0.21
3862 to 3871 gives -0.21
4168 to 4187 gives -0.20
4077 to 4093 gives -0.22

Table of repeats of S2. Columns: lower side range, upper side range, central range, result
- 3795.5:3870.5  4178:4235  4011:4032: -0.16 mag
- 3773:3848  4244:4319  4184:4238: -0.12 mag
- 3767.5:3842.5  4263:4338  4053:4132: -0.18 mag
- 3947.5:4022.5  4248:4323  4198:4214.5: -0.15 mag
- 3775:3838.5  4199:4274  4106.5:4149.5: -0.10 mag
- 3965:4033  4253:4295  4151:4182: -0.12 mag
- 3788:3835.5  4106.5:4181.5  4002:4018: -0.10 mag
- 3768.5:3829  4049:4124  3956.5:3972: 0.49 mag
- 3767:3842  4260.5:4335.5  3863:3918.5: -0.07 mag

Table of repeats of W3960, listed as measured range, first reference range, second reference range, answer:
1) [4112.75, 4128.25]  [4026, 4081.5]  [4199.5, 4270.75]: -1.0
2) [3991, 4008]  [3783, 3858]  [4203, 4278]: -3.6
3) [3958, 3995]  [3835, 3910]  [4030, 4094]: 7.6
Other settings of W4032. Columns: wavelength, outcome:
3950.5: 28.28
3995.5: 35.71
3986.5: 31.88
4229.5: 29.07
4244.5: 33.9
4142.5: 36.39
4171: 36.01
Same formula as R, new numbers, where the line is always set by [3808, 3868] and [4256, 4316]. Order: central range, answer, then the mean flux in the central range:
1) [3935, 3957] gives 4.5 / 21.7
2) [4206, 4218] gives -2.1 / 35.1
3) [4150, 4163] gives -2.5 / 35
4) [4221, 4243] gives -2.0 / 32.9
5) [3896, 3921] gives -2.8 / 29.9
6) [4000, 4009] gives -2.5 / 35.6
